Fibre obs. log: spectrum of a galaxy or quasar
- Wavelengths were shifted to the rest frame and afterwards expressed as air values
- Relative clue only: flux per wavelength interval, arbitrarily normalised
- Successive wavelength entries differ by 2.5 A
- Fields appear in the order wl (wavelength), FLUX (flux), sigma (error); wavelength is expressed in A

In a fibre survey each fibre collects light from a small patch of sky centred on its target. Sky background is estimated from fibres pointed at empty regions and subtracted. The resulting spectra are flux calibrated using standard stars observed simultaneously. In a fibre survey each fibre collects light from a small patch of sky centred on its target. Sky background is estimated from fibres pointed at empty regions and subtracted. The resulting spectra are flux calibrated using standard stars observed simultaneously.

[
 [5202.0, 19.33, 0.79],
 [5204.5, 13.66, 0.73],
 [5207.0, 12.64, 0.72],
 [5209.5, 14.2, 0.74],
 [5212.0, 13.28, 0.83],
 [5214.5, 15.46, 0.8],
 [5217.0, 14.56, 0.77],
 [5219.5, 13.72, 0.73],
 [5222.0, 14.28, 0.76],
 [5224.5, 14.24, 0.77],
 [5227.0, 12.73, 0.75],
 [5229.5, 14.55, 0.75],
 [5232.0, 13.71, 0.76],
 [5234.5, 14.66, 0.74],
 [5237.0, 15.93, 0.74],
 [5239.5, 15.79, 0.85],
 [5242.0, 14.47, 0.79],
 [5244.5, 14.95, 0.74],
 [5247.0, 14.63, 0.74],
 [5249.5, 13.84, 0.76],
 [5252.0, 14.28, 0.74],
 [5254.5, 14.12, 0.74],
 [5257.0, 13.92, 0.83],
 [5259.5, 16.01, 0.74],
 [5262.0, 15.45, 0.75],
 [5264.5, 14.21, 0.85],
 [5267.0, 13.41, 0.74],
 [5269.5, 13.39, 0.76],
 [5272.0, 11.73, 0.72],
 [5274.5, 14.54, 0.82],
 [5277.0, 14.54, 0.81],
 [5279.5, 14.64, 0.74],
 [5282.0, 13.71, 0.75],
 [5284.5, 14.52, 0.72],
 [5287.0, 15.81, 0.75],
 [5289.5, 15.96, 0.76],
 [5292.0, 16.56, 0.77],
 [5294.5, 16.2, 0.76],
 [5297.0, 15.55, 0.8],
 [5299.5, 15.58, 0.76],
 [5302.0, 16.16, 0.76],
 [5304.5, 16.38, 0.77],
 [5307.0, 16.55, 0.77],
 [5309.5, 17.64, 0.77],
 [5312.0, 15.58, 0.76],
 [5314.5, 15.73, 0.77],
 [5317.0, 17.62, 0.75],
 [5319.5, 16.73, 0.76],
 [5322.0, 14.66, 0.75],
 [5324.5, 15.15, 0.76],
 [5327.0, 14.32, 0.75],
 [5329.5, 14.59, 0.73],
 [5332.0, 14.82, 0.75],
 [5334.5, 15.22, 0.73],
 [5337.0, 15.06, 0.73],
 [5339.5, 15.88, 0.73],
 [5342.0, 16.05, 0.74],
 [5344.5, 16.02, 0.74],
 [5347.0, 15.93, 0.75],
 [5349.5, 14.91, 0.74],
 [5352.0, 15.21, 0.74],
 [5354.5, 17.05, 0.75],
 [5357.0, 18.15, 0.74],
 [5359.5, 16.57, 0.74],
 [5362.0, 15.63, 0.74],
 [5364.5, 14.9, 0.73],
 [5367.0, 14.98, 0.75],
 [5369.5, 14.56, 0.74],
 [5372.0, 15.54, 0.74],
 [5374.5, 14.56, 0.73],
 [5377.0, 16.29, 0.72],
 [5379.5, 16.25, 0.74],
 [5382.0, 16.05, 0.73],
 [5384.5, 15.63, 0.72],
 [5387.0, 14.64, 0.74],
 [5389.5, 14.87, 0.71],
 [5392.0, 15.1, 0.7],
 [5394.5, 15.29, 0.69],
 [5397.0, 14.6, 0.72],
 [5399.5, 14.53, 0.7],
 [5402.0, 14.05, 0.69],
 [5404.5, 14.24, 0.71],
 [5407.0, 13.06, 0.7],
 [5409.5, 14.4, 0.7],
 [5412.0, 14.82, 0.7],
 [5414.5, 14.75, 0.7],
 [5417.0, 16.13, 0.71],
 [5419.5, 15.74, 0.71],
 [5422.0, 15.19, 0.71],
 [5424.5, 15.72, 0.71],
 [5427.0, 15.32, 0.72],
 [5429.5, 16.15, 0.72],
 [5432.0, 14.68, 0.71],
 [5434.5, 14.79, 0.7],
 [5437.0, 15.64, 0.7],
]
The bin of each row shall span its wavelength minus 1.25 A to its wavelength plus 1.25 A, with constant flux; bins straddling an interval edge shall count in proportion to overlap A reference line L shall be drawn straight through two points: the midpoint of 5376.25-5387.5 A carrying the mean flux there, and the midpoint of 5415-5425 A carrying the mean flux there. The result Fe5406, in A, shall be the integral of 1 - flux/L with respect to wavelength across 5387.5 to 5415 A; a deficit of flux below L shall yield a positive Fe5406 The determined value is 2.1 A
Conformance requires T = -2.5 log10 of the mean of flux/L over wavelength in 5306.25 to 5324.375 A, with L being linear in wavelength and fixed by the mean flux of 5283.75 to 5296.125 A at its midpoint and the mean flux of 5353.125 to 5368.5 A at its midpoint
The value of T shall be -0.02 mag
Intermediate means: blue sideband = 15.9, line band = 16.3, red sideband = 16.2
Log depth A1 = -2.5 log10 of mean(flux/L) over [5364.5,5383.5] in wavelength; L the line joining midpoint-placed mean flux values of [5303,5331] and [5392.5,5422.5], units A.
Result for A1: -0.02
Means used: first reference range 15.9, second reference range 14.7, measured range 15.4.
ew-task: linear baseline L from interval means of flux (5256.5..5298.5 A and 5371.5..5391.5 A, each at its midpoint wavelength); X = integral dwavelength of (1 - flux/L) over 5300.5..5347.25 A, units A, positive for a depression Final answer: -2.3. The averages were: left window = 14.7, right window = 15.5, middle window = 15.8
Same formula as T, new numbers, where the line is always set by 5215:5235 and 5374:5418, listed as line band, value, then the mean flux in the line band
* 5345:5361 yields -0.11 mag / 16.3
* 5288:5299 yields -0.11 mag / 16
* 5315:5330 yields -0.07 mag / 15.6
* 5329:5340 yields -0.03 mag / 15.1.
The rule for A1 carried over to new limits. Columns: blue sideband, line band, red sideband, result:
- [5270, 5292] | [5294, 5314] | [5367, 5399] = -0.11 mag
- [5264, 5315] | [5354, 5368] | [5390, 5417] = -0.10 mag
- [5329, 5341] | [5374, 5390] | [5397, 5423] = -0.05 mag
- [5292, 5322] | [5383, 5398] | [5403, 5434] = 0.02 mag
